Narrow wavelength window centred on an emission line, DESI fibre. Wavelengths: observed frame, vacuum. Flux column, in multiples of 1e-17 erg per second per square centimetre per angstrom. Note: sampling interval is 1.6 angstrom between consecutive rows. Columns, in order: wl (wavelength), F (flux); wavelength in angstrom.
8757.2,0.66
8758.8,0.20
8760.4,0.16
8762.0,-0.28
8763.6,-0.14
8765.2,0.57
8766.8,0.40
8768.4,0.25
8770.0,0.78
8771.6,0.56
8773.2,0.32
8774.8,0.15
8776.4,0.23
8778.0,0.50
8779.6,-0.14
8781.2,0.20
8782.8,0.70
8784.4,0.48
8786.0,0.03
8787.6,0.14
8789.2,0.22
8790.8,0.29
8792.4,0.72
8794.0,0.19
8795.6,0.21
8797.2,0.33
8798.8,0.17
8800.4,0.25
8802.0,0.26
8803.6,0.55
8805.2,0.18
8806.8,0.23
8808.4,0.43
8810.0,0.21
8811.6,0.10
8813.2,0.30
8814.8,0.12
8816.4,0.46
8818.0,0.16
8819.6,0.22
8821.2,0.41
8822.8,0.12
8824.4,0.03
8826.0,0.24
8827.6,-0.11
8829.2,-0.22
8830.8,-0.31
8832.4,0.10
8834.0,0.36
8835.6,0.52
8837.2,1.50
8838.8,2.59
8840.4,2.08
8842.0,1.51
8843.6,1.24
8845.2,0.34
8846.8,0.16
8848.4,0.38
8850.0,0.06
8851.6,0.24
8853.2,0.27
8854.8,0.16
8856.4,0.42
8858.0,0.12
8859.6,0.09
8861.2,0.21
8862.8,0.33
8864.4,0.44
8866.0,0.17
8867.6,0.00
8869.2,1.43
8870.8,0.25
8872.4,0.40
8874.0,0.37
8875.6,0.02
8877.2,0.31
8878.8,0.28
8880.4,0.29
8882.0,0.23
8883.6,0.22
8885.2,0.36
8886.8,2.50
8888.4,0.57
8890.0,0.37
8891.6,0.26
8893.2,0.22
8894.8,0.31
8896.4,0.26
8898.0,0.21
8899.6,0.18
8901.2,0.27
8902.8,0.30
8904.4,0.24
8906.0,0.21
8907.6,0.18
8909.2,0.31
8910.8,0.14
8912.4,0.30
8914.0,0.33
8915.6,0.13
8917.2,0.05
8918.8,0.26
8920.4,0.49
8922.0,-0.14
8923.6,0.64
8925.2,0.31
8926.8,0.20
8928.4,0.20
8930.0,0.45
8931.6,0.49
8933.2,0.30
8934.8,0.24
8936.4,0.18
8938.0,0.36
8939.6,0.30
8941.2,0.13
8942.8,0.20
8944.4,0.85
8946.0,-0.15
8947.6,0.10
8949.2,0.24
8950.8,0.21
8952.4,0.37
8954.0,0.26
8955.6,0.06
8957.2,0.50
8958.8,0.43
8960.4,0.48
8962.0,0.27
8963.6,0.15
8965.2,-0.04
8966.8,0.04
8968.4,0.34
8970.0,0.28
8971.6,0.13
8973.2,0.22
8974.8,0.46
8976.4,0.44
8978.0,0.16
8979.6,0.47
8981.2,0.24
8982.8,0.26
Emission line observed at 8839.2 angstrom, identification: H-beta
